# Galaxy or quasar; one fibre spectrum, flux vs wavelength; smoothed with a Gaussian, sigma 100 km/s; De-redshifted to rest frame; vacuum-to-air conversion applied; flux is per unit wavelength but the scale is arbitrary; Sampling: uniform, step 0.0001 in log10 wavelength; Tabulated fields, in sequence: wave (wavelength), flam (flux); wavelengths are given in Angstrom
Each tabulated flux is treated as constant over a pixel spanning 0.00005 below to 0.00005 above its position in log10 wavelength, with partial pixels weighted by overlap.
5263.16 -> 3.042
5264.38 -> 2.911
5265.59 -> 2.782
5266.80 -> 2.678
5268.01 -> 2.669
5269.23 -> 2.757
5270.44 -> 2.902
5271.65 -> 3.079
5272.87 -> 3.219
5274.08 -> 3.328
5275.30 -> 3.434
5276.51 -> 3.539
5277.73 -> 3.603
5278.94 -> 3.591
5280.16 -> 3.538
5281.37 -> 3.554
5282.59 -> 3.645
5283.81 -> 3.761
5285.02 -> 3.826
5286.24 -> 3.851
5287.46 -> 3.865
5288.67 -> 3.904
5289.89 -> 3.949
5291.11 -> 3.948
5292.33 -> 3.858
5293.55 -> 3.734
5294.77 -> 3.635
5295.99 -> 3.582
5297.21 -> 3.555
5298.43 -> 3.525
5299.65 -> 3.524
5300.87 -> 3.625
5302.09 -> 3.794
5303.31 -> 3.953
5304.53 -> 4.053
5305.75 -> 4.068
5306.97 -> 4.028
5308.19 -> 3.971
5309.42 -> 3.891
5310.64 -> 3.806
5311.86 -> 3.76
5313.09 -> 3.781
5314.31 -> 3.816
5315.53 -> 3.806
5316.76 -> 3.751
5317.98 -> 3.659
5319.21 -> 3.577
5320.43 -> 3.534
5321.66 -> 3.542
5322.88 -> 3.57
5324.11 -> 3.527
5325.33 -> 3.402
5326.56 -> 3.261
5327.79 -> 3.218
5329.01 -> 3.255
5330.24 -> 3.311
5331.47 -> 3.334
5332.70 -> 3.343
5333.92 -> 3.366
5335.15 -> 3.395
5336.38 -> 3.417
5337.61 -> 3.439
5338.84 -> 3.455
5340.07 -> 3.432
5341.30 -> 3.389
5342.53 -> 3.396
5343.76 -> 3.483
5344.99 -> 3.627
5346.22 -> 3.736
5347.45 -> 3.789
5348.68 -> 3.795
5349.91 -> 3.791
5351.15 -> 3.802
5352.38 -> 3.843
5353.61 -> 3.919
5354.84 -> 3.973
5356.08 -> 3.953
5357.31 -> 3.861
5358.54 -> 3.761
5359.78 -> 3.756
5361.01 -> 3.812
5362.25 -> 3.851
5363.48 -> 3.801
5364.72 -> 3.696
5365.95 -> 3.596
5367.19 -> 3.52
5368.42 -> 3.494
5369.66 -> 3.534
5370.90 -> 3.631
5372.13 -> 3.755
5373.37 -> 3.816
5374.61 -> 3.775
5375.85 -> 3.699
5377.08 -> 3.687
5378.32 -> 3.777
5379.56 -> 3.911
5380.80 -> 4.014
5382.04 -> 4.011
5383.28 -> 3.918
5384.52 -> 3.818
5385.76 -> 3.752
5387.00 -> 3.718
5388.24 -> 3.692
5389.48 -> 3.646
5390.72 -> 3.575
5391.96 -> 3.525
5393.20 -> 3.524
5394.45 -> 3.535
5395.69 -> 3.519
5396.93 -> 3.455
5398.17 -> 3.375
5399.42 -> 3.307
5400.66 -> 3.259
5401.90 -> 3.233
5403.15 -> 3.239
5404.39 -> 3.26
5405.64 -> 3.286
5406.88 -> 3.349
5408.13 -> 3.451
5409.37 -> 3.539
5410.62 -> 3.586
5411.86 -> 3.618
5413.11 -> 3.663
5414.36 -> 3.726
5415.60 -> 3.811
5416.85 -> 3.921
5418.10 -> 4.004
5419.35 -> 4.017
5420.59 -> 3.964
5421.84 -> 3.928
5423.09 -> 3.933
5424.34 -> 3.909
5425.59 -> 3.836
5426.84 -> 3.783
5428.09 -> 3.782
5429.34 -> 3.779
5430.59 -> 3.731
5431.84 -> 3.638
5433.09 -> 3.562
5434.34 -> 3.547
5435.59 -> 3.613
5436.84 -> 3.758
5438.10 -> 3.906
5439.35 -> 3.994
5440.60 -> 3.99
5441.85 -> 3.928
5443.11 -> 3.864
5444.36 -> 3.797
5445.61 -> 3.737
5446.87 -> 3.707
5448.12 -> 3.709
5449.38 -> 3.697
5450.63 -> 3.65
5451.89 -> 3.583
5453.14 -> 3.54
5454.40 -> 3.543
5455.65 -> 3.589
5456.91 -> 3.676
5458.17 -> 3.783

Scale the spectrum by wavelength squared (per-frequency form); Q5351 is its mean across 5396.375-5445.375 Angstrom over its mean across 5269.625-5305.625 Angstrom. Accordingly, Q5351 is 1.06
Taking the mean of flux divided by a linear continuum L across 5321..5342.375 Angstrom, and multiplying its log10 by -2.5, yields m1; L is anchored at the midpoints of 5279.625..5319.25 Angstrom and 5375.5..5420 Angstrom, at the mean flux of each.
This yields 0.10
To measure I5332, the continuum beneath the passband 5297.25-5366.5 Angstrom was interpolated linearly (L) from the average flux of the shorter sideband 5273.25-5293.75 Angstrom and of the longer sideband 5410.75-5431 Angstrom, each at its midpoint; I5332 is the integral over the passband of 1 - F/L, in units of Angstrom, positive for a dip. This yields 1.6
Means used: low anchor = 3.7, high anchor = 3.83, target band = 3.66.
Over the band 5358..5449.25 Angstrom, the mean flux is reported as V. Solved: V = 3.69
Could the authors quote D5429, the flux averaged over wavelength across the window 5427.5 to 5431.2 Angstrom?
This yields 3.76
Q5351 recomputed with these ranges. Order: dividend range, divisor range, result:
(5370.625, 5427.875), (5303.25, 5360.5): 1.03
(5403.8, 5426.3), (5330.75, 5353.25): 1.07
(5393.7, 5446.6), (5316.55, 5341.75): 1.11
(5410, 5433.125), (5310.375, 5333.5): 1.12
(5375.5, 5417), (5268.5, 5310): 1.03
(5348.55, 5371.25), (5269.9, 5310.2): 1.05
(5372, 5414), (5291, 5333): 1.01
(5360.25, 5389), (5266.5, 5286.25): 1.16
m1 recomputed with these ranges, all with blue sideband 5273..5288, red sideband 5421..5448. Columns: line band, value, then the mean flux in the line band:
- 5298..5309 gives -0.06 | 3.84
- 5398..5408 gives 0.14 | 3.29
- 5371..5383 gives -0.03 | 3.82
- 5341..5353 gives 0.01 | 3.67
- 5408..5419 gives 0.01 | 3.72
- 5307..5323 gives -0.03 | 3.74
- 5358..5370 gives 0.01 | 3.68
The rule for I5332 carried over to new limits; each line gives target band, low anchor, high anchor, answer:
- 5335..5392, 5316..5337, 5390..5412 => -4.6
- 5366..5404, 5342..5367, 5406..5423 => 1.3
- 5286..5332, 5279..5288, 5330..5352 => -0.8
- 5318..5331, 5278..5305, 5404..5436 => 1.0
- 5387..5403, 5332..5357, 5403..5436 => 0.9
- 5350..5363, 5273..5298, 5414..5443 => -0.3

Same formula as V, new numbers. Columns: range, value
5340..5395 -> 3.72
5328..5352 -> 3.5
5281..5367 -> 3.68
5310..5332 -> 3.55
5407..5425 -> 3.78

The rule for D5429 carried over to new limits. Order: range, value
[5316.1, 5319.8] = 3.66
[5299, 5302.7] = 3.65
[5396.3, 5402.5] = 3.33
